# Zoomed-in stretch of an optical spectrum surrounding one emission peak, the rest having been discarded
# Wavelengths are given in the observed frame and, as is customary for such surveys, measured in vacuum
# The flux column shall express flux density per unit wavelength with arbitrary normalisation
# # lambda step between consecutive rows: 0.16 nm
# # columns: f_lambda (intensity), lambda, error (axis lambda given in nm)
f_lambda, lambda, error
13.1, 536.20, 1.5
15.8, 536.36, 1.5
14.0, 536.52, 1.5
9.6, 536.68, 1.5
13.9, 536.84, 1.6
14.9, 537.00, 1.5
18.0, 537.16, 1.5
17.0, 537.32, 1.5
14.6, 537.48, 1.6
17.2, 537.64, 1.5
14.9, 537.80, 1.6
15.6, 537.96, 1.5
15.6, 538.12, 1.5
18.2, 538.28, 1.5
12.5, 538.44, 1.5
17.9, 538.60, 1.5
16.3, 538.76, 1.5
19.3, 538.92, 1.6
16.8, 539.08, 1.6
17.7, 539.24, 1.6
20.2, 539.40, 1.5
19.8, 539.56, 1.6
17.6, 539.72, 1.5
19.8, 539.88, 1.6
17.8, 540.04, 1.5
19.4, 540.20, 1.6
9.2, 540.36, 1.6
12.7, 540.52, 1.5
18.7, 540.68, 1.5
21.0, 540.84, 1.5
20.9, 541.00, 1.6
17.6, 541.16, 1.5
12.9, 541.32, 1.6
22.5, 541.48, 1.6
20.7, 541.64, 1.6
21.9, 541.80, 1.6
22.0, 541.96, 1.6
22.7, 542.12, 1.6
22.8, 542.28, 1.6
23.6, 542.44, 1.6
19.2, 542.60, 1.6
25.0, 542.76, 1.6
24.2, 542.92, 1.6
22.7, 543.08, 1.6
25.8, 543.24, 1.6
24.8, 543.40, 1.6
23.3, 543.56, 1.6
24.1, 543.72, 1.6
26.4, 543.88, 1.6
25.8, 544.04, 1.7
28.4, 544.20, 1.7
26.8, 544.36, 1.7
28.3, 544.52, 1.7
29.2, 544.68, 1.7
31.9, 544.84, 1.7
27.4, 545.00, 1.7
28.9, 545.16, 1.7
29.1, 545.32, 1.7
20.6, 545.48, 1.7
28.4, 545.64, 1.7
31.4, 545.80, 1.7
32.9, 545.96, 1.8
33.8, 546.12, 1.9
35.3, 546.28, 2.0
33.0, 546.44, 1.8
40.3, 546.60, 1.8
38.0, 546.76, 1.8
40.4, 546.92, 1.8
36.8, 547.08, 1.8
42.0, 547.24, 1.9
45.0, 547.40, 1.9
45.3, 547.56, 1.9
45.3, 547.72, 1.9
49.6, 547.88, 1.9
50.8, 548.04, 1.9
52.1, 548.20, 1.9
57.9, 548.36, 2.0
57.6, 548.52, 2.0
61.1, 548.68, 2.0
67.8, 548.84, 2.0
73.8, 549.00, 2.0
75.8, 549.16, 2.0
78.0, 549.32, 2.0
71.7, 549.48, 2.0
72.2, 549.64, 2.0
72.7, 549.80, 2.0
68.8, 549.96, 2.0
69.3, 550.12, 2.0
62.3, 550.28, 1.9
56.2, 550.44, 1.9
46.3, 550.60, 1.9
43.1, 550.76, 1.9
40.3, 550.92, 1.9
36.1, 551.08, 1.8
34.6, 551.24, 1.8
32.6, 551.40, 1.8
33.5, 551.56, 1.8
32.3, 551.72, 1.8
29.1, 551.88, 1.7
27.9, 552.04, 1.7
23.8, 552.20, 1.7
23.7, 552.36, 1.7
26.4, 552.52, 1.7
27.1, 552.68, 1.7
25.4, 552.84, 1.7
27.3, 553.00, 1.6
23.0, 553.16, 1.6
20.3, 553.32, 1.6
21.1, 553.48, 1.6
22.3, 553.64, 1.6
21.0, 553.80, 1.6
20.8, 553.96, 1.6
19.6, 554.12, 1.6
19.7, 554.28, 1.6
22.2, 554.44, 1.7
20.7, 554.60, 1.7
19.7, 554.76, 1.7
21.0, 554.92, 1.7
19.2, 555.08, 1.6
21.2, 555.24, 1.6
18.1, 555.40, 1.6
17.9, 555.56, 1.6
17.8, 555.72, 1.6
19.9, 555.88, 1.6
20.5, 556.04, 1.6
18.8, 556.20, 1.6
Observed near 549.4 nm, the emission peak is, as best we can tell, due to C IV 1549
